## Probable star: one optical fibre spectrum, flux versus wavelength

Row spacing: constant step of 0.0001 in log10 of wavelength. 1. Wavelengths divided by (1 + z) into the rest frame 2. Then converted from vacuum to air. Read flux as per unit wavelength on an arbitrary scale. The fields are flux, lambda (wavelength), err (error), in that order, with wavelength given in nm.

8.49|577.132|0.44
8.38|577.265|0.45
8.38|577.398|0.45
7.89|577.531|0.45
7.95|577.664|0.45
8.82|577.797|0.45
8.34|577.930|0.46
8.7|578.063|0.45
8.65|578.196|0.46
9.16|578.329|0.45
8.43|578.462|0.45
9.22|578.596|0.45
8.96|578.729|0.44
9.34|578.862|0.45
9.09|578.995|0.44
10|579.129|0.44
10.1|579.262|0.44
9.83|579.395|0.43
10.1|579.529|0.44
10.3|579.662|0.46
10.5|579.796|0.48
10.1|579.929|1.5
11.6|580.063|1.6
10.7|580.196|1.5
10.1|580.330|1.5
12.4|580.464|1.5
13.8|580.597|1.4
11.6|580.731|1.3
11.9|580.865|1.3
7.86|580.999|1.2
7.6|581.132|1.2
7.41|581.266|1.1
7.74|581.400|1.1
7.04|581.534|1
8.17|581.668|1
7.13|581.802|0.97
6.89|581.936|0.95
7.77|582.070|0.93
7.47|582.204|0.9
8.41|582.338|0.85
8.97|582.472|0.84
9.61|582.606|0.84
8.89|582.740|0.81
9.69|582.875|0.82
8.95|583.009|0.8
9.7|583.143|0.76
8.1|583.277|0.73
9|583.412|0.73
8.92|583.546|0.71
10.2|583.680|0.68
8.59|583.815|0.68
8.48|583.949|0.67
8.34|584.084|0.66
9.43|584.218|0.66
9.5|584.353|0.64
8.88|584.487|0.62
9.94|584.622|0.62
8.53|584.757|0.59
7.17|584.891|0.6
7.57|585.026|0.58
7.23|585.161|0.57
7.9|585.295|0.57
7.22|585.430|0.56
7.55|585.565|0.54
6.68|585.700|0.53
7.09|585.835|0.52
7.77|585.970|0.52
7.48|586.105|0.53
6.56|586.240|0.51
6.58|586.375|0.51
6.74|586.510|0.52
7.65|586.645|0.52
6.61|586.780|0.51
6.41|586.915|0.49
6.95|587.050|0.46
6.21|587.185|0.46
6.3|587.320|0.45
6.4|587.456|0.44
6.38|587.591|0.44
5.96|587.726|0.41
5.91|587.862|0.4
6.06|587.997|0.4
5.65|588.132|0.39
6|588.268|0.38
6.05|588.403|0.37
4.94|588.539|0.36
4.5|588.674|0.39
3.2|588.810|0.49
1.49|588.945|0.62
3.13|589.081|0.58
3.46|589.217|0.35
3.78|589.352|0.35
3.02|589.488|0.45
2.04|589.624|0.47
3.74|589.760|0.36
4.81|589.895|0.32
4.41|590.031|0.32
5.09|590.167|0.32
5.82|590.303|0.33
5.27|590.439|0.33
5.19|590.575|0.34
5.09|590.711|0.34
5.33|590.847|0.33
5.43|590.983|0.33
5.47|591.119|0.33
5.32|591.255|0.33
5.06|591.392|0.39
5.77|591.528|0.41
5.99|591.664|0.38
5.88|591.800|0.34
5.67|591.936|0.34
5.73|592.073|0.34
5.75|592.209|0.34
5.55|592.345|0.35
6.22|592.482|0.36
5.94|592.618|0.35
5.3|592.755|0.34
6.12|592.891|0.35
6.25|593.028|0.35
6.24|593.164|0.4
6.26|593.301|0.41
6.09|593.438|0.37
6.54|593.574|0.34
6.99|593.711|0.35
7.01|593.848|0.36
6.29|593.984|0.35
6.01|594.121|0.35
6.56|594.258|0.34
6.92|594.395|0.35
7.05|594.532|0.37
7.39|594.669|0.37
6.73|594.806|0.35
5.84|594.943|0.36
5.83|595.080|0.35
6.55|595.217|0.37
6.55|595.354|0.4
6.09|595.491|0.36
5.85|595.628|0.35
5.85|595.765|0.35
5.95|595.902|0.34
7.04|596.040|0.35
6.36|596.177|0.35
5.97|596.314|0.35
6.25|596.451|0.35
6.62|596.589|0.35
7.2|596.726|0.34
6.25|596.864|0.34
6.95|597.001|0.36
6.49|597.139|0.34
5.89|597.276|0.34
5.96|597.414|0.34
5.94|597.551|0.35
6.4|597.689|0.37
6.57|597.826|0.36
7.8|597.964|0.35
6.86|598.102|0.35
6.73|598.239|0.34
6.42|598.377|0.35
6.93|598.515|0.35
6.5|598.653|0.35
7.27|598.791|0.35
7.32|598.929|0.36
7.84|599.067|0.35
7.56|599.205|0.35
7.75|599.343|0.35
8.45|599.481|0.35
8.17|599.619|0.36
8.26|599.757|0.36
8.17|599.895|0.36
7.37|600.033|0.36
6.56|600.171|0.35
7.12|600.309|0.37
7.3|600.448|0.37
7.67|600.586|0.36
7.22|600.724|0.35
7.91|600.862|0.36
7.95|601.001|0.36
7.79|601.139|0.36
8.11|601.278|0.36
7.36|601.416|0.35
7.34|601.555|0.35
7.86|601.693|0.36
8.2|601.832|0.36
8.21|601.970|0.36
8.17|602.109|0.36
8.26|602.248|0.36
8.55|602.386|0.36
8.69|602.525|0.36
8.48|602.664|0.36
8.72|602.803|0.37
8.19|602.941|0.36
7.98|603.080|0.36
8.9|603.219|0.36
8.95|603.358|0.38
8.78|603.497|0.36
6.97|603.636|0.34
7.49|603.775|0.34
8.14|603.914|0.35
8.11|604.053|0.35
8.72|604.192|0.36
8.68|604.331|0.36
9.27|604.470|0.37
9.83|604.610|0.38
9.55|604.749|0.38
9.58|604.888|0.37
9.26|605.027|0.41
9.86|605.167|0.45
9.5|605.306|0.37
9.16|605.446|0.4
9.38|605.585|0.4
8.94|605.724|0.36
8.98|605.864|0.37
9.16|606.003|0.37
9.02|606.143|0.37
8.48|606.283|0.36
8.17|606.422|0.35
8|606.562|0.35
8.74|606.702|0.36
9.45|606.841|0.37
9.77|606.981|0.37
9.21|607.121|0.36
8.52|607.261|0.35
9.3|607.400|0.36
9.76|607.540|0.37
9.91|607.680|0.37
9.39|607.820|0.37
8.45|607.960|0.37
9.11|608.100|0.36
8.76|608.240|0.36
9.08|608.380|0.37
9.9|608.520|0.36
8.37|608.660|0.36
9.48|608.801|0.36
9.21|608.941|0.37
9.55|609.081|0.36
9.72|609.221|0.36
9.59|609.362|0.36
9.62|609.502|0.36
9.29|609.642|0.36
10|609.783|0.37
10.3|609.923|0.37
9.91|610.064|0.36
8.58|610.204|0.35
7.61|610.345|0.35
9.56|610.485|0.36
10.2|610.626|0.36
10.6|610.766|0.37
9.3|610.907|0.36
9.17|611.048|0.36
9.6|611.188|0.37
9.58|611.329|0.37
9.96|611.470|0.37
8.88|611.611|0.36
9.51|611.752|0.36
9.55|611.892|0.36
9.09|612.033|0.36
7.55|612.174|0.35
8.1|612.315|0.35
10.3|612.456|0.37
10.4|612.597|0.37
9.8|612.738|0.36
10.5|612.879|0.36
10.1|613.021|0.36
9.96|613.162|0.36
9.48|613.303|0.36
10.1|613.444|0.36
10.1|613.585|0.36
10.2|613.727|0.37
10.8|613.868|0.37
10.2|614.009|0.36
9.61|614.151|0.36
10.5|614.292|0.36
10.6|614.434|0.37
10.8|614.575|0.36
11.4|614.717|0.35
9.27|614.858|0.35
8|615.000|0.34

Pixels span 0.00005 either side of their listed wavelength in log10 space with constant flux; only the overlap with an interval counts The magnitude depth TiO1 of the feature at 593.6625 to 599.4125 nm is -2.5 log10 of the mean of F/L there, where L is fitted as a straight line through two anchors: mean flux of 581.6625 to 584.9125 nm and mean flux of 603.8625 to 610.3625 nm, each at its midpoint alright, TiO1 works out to 0.33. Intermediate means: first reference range 8.7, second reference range 9.17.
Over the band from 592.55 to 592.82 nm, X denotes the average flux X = 5.62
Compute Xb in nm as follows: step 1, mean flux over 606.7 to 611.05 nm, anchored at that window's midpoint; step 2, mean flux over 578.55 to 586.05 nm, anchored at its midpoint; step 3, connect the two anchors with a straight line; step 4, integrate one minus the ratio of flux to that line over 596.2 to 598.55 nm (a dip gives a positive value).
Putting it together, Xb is 0.68 nm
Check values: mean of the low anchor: 8.98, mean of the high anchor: 9.37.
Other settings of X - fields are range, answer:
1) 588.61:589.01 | 3.06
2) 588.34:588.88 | 4.65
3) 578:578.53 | 8.73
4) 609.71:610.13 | 10.1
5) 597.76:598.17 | 7.07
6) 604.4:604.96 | 9.56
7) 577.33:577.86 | 8.26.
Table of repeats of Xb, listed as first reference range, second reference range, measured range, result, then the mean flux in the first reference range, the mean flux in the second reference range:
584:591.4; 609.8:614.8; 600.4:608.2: -0.048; 6.05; 9.77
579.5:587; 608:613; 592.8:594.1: 0.371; 8.64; 9.42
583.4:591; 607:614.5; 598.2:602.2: 0.260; 6.33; 9.55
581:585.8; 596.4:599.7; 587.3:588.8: 0.410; 8.29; 6.93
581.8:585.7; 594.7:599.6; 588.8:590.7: 0.919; 8.47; 6.67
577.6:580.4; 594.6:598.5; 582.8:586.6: 0.152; 9.53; 6.45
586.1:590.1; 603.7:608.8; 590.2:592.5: 0.149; 5.24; 9.03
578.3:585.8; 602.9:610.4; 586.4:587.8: 0.382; 9.02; 9.04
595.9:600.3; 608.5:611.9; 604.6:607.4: -0.172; 6.95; 9.47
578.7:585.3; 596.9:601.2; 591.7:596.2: 0.881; 9.16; 7.19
